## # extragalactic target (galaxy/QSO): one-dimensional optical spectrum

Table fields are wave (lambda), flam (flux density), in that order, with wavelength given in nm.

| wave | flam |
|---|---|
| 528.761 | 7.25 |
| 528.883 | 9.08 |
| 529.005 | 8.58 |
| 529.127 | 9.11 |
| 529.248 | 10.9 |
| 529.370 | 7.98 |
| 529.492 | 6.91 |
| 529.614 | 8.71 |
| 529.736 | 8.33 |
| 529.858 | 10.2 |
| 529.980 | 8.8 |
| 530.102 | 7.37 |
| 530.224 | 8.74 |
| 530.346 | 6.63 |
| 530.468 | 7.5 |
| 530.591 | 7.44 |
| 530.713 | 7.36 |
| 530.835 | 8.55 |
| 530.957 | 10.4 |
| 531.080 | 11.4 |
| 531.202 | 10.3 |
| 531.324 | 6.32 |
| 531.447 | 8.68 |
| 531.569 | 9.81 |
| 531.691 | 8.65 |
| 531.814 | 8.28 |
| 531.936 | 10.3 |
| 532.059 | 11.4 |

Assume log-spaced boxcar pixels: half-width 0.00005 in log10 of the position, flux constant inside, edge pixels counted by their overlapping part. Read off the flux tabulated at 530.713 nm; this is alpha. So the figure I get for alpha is 7.36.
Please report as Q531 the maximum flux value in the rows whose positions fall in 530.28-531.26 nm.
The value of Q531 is 11.4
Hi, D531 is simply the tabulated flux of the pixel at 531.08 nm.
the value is 11.4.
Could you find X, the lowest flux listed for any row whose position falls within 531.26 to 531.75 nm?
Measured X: 6.32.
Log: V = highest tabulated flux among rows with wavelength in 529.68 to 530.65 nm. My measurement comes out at 10.2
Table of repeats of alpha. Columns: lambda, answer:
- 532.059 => 11.4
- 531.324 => 6.32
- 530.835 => 8.55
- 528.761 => 7.25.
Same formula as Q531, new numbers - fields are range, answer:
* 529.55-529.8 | 8.71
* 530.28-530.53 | 7.5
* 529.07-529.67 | 10.9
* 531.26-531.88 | 9.81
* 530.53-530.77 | 7.44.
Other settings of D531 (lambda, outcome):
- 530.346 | 6.63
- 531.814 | 8.28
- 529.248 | 10.9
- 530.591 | 7.44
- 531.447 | 8.68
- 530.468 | 7.5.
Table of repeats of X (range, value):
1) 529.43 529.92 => 6.91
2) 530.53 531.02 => 7.36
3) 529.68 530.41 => 6.63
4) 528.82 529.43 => 7.98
